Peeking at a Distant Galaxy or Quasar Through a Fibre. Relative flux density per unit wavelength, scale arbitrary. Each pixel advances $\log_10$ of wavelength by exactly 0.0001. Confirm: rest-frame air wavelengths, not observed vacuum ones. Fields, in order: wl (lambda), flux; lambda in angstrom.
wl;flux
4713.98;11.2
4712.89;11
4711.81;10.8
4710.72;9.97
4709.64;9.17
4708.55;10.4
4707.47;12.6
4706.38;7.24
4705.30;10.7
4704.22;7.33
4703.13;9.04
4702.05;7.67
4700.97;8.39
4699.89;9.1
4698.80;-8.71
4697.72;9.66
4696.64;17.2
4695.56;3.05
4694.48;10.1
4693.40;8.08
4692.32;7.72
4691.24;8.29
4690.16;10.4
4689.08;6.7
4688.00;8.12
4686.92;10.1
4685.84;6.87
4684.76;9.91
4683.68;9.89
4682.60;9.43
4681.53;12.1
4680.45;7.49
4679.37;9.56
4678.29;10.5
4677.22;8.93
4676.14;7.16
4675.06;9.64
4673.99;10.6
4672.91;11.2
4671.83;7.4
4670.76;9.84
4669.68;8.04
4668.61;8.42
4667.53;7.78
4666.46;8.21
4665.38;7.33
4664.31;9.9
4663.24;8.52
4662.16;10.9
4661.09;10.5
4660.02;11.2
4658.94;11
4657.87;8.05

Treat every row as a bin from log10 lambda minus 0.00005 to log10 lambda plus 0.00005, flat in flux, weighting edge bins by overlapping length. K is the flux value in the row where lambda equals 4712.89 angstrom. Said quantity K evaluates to 11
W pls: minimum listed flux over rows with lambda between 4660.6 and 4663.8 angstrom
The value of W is 8.52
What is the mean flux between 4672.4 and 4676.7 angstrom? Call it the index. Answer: 9.63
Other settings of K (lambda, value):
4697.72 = 9.66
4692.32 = 7.72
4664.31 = 9.9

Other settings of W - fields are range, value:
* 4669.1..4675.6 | 7.4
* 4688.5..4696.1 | 3.05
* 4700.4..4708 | 7.24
